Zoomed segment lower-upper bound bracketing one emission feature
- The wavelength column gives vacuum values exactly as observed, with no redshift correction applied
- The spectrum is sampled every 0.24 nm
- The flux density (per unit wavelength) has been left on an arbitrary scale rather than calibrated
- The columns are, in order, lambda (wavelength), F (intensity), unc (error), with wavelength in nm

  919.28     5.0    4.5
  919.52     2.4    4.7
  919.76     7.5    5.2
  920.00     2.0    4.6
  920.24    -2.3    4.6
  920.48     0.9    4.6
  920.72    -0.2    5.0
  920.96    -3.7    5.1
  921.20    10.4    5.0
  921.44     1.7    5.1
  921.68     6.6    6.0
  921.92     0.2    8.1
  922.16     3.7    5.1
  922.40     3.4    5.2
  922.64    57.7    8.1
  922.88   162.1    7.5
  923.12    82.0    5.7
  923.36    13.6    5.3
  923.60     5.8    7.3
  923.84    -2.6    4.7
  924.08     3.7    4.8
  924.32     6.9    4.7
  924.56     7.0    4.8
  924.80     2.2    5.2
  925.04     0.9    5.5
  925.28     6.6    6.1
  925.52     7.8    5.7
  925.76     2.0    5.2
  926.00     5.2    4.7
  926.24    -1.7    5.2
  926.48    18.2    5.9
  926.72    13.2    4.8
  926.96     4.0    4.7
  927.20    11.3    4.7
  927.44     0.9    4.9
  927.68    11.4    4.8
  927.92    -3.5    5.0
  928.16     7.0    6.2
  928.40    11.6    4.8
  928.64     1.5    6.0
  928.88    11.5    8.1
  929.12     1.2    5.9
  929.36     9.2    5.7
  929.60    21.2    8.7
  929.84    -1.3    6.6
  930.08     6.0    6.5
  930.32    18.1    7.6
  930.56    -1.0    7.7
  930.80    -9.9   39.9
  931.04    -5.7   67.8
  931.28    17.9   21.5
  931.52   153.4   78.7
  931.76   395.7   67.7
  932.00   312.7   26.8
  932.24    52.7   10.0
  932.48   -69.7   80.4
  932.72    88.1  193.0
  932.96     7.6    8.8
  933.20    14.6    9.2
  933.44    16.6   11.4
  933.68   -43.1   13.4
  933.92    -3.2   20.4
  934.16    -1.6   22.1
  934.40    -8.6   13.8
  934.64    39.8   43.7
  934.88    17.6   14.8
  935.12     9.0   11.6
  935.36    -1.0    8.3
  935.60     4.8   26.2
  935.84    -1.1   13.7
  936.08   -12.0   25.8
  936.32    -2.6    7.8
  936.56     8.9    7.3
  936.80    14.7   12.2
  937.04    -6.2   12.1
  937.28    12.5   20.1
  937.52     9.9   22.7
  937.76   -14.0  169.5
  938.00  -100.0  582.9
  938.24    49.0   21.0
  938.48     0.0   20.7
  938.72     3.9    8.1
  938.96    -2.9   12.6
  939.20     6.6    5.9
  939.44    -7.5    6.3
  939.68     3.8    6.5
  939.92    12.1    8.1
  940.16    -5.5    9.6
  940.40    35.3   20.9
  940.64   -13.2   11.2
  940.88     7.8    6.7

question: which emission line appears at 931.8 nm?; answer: [O III] 5007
